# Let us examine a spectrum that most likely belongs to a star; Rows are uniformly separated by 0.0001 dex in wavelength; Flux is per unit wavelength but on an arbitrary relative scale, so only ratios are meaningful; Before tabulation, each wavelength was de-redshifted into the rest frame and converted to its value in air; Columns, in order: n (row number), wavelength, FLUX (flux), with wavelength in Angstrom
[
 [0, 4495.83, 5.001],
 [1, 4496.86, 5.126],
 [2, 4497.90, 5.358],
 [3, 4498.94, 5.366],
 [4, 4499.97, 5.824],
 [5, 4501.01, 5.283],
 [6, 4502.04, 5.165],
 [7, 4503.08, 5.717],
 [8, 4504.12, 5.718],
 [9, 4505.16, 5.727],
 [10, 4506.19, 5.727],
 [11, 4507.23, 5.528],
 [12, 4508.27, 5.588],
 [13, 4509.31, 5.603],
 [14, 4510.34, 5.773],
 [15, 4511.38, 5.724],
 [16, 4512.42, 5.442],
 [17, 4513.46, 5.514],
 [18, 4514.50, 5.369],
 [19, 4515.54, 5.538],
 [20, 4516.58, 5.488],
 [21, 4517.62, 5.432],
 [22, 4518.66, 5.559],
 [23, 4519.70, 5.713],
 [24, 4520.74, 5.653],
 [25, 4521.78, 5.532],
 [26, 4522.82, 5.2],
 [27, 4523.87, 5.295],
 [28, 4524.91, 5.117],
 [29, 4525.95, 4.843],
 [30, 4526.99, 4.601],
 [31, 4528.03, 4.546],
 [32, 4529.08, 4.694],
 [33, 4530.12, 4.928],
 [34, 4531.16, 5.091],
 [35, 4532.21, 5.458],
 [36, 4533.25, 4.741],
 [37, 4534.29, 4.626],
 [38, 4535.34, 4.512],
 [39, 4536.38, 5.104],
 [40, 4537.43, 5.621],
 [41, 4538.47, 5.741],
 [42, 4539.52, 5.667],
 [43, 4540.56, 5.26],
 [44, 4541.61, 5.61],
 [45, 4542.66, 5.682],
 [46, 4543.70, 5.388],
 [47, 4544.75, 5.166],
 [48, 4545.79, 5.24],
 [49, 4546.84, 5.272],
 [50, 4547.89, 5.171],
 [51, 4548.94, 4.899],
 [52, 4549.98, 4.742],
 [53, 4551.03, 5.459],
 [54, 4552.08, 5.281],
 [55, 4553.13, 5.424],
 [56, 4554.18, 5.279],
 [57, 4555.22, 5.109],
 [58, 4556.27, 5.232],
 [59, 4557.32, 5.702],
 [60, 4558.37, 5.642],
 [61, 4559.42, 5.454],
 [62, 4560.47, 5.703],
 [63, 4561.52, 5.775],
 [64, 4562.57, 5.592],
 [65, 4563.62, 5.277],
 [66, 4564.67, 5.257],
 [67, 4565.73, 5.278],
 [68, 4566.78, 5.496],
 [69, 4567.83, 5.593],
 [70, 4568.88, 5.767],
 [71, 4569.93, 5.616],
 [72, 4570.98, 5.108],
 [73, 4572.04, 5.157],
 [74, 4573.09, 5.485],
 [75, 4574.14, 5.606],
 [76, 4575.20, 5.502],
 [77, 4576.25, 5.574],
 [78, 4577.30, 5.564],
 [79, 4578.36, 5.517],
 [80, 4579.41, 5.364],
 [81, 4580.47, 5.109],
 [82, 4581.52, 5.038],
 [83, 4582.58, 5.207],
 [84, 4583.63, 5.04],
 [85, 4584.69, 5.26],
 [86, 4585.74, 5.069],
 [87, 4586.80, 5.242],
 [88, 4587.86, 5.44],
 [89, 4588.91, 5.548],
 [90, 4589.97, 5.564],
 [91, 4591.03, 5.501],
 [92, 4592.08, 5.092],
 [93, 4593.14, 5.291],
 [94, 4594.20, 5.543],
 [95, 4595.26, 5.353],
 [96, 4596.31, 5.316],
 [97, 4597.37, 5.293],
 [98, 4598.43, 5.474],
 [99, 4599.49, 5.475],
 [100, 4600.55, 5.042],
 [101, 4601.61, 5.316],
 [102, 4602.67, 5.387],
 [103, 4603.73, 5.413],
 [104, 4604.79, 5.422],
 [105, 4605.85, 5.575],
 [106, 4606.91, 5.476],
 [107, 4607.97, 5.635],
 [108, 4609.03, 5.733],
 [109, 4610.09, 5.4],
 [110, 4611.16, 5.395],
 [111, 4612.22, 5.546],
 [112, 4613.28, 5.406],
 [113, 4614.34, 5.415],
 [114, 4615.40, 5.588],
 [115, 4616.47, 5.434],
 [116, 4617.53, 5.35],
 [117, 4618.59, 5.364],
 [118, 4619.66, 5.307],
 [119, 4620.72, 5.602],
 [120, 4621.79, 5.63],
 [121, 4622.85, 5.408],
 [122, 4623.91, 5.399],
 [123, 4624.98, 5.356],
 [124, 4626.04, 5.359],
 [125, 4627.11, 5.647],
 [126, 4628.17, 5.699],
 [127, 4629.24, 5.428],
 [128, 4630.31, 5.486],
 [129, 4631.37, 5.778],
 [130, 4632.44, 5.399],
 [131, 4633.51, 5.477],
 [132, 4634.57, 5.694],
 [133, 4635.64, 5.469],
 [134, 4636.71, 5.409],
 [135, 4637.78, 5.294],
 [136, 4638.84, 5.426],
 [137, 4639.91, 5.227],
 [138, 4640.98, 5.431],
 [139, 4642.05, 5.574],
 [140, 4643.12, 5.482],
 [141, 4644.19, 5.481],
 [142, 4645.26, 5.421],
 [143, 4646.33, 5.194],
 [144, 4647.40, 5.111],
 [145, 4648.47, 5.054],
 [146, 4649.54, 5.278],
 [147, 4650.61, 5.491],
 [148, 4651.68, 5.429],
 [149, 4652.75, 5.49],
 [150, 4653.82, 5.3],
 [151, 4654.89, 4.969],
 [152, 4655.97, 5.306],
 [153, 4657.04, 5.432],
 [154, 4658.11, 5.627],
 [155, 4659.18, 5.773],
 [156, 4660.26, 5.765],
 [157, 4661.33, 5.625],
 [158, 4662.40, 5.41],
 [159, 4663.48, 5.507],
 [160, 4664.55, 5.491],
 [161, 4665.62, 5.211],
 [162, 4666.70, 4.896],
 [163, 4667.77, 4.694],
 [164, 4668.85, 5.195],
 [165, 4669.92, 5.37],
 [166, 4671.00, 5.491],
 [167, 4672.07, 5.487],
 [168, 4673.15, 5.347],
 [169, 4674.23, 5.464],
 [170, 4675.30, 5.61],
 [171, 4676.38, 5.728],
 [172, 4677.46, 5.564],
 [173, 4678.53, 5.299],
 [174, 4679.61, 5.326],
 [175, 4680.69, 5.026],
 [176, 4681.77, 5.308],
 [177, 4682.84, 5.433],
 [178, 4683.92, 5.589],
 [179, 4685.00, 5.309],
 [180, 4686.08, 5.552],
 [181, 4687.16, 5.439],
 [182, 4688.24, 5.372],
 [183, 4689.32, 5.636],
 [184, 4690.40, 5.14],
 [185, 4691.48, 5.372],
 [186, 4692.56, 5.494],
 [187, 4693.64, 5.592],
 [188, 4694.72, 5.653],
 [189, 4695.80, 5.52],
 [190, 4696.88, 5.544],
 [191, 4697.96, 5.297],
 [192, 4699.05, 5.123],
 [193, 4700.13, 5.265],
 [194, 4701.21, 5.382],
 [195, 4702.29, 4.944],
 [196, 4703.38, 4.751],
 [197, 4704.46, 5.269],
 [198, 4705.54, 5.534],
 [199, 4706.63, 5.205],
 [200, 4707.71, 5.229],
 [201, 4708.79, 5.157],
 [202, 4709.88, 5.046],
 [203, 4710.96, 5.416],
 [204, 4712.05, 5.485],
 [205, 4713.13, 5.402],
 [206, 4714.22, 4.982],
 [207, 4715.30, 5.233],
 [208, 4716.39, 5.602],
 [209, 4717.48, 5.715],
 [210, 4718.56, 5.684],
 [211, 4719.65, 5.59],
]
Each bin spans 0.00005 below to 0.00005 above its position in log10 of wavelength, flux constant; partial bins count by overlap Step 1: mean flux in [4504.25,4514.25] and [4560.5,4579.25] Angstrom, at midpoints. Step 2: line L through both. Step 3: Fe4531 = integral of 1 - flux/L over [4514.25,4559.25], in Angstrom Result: 2.5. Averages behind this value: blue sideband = 5.62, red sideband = 5.48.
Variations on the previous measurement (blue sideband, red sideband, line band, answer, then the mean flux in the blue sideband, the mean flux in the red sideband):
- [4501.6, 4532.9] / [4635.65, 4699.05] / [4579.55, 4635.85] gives -0.3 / 5.37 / 5.39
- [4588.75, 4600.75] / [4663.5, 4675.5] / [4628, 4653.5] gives -0.4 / 5.38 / 5.3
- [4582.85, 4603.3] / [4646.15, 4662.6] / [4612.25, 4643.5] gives -0.6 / 5.33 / 5.4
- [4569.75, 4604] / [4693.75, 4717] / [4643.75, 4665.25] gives -0.4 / 5.34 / 5.29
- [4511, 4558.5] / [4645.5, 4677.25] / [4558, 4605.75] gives -0.8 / 5.26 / 5.37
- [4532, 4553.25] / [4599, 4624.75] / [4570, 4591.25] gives 0.0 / 5.23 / 5.45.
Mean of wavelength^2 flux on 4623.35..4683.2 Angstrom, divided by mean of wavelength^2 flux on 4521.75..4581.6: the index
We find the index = 1.07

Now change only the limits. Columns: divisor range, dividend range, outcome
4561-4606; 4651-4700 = 1.04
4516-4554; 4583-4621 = 1.07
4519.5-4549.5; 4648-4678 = 1.10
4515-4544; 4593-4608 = 1.06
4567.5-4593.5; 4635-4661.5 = 1.04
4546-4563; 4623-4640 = 1.06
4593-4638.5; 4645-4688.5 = 1.01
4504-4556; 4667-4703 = 1.08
